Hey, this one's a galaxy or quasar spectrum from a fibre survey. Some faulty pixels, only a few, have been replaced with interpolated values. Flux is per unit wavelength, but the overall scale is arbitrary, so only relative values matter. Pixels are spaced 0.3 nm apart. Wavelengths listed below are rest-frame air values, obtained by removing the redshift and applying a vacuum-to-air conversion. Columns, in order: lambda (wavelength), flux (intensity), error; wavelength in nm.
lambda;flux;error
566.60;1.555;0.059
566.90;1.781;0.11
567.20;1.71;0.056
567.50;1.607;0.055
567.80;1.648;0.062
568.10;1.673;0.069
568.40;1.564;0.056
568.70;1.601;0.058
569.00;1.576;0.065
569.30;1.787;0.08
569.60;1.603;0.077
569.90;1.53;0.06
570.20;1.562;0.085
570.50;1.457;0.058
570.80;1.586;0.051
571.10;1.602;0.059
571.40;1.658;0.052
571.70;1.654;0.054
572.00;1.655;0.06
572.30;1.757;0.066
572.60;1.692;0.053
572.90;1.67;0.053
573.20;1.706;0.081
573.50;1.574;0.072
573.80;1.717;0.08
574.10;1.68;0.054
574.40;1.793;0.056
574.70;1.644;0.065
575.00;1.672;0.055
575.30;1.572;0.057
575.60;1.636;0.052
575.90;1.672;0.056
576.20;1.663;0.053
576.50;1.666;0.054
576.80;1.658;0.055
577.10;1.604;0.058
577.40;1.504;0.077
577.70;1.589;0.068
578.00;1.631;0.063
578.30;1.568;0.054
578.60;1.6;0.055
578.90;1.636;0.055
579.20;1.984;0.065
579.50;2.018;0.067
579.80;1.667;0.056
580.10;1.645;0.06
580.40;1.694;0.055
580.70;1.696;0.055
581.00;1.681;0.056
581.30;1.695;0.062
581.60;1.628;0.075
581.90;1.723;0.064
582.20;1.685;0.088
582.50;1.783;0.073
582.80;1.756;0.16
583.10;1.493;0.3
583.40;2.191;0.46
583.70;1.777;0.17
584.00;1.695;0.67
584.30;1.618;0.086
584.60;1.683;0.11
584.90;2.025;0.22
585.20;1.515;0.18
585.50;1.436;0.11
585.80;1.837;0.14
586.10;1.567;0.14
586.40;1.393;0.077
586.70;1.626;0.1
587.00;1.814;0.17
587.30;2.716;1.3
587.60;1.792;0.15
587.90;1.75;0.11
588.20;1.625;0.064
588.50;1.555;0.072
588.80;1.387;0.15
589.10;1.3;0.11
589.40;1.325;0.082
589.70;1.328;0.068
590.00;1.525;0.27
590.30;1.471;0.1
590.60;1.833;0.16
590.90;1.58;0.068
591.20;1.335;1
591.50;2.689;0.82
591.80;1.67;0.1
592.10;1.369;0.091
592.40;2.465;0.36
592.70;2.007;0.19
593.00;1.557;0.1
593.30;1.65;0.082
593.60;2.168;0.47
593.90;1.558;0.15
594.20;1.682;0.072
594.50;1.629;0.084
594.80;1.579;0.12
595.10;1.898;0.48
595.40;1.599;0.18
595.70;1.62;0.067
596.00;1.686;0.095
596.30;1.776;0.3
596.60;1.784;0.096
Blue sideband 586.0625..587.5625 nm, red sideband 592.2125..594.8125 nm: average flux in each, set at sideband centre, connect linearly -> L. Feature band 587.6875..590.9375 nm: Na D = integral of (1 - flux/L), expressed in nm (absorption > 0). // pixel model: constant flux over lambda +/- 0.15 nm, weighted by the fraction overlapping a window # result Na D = 0.554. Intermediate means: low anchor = 1.84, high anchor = 1.82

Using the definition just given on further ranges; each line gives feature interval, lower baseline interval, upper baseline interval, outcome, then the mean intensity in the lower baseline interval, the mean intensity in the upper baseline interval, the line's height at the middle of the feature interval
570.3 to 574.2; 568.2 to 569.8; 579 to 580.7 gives 0.066 nm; 1.62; 1.79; 1.67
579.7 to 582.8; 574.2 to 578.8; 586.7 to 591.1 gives -0.111 nm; 1.63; 1.64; 1.63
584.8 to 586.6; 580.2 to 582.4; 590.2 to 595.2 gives 0.108 nm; 1.69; 1.77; 1.72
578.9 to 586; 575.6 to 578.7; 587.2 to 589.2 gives -0.288 nm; 1.62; 1.72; 1.67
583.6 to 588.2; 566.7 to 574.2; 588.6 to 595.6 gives -0.216 nm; 1.64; 1.68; 1.67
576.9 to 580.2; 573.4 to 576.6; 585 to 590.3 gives -0.053 nm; 1.66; 1.62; 1.65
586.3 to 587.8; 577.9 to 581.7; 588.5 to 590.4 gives -0.413 nm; 1.71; 1.4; 1.48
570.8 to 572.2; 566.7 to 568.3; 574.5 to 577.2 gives 0.018 nm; 1.68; 1.65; 1.66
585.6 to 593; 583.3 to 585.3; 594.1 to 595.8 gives 0.114 nm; 1.78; 1.67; 1.73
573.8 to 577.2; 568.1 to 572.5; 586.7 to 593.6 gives -0.039 nm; 1.62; 1.72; 1.64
